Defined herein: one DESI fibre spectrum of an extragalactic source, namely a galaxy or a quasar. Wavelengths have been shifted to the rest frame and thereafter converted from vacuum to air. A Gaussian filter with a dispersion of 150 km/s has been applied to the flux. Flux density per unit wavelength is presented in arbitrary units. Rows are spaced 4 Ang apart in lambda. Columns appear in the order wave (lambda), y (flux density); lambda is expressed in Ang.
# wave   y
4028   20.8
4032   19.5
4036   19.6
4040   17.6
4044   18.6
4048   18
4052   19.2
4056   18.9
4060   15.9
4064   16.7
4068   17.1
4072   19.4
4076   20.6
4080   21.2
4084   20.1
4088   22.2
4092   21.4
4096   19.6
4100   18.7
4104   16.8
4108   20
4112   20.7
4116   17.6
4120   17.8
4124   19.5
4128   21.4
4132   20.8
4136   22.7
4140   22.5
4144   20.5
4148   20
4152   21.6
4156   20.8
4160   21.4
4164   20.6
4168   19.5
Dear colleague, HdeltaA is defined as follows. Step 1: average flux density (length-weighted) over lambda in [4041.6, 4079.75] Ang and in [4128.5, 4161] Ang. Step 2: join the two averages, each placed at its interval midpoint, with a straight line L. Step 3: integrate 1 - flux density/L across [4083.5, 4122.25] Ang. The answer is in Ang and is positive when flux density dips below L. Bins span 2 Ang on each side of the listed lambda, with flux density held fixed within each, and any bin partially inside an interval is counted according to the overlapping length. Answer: 0.7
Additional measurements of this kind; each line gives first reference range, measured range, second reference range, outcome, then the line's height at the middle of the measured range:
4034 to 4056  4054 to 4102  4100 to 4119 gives -1.7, 18.7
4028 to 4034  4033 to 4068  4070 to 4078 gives 3.4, 20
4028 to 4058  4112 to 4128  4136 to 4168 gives 1.1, 20.4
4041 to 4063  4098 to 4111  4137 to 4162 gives 0.7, 19.7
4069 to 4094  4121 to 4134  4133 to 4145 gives 0.8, 21.7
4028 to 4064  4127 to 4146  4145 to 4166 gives -1.1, 20.4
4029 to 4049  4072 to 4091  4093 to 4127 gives -2.0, 18.9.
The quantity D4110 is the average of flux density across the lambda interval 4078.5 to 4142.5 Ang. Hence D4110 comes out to 20.2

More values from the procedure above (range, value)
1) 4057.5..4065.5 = 16.4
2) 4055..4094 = 19.4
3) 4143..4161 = 20.9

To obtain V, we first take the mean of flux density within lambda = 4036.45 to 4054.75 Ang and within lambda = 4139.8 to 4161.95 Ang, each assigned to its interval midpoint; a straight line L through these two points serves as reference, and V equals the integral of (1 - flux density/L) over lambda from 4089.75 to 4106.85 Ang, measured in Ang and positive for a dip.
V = 0.5 Ang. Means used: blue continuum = 18.5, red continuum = 21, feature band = 19.2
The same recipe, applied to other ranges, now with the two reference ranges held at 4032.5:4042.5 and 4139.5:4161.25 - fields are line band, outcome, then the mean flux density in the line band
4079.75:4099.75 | -0.9 Ang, 20.7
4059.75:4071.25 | 1.4 Ang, 17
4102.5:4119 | 1.2 Ang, 18.8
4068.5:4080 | -0.2 Ang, 19.8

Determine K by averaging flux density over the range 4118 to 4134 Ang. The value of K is 19.9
